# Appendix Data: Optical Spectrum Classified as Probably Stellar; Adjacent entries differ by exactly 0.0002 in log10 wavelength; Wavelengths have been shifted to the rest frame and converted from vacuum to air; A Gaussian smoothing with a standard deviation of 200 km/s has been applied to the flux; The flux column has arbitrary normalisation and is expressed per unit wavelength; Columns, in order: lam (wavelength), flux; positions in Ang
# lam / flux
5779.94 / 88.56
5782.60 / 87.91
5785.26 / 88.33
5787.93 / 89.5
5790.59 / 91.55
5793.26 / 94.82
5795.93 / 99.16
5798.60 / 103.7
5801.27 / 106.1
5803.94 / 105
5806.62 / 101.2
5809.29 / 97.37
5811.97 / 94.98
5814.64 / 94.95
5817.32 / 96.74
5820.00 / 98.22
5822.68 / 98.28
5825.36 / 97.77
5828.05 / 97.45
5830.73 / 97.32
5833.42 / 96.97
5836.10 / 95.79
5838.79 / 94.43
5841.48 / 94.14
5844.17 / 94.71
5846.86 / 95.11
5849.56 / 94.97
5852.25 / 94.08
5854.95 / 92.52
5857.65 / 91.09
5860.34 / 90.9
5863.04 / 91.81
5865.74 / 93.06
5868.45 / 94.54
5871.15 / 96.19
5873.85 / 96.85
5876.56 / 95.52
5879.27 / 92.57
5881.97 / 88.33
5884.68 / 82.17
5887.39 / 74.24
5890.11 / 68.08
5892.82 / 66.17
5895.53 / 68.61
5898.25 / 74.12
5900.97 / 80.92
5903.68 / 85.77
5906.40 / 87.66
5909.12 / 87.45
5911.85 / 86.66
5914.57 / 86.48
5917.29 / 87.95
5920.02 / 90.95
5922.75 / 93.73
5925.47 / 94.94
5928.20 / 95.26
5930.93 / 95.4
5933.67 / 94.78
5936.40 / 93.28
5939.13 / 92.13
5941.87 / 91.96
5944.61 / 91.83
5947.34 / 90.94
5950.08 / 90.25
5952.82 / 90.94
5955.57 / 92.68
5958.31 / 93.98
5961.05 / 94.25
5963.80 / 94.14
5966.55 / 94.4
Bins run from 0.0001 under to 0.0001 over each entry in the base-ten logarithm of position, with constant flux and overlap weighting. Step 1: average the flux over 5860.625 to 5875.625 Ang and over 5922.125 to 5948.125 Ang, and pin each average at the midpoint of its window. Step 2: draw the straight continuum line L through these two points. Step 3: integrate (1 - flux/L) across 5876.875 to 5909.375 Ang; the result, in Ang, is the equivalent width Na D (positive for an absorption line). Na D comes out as 4.9 Ang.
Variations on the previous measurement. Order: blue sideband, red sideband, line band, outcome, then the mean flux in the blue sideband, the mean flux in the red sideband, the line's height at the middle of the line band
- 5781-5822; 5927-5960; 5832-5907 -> 5.20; 96.6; 92.8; 94.8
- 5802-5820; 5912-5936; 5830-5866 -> 0.93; 98.6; 92.2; 96.5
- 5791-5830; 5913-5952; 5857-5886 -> 1.01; 98.8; 92.1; 95.4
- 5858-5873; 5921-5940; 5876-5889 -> 1.10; 93.3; 94.2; 93.6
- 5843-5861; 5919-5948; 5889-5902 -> 3.06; 93.4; 93.3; 93.4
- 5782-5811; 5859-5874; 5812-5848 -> -0.33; 97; 93.7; 95.4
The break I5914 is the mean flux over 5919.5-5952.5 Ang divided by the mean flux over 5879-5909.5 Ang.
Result 1.18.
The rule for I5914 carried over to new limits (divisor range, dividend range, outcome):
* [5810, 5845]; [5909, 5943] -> 0.95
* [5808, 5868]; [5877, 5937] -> 0.90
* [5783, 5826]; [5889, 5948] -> 0.89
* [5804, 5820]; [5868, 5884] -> 0.96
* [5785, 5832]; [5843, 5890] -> 0.93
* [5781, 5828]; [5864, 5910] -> 0.87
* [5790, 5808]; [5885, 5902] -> 0.72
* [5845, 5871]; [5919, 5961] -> 1.00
